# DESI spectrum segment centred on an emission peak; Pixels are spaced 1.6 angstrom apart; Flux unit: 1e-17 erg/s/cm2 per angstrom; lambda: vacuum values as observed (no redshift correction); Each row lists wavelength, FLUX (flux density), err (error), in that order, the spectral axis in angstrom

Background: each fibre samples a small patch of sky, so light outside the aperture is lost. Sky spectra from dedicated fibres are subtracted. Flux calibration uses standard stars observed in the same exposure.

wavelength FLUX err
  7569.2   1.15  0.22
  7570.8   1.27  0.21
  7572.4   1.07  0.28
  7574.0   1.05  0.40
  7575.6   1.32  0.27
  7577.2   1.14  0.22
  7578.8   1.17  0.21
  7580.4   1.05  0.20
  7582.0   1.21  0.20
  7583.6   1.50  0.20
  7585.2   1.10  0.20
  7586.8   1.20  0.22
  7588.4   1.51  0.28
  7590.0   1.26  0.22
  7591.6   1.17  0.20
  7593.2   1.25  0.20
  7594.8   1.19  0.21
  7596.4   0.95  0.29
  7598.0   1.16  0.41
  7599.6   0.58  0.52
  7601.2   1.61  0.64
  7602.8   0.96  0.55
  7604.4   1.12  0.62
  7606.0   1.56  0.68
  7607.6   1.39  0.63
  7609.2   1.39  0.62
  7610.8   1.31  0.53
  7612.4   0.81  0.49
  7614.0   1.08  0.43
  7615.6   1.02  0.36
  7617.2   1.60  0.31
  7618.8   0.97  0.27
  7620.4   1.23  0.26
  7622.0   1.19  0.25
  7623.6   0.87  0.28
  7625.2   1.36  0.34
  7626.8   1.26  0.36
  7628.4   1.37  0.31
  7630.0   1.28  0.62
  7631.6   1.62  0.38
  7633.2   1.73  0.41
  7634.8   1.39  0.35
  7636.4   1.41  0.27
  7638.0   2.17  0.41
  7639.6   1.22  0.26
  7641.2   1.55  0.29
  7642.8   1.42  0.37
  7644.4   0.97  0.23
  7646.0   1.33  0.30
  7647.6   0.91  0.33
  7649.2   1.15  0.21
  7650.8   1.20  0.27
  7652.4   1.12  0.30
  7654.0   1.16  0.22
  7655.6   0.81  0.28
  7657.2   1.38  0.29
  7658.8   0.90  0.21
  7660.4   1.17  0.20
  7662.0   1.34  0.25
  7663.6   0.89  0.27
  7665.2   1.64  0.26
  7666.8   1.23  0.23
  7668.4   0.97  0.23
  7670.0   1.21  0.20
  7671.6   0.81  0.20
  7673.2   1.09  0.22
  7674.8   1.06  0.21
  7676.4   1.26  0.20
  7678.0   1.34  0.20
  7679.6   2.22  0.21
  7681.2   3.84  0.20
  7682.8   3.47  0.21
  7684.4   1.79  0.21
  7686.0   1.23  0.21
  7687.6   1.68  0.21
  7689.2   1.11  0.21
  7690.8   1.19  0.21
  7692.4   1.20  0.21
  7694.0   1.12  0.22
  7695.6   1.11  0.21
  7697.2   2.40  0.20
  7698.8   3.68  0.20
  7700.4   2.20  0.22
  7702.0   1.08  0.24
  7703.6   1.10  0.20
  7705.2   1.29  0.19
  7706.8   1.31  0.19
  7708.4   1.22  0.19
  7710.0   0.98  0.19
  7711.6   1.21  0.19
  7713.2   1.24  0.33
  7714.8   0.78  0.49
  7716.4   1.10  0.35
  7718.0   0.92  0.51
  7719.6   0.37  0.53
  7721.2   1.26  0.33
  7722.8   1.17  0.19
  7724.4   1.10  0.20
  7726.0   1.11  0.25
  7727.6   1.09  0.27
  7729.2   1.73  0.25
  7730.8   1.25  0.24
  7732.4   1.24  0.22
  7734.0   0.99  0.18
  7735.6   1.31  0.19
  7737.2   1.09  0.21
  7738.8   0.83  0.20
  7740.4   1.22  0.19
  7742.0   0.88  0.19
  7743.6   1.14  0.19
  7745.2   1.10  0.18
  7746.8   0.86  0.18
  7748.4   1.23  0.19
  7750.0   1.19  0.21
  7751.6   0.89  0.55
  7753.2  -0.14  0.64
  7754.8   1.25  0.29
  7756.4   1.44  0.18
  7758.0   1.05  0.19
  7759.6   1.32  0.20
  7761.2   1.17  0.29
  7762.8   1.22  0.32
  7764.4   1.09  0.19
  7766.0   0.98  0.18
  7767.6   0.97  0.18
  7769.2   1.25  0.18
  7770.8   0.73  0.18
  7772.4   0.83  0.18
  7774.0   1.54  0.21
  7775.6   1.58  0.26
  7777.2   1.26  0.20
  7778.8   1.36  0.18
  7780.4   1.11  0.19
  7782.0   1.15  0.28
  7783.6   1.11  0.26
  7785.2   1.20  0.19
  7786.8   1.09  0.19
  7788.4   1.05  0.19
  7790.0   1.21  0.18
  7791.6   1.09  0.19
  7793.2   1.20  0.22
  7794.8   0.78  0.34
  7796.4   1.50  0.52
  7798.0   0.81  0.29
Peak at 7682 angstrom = [S II]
